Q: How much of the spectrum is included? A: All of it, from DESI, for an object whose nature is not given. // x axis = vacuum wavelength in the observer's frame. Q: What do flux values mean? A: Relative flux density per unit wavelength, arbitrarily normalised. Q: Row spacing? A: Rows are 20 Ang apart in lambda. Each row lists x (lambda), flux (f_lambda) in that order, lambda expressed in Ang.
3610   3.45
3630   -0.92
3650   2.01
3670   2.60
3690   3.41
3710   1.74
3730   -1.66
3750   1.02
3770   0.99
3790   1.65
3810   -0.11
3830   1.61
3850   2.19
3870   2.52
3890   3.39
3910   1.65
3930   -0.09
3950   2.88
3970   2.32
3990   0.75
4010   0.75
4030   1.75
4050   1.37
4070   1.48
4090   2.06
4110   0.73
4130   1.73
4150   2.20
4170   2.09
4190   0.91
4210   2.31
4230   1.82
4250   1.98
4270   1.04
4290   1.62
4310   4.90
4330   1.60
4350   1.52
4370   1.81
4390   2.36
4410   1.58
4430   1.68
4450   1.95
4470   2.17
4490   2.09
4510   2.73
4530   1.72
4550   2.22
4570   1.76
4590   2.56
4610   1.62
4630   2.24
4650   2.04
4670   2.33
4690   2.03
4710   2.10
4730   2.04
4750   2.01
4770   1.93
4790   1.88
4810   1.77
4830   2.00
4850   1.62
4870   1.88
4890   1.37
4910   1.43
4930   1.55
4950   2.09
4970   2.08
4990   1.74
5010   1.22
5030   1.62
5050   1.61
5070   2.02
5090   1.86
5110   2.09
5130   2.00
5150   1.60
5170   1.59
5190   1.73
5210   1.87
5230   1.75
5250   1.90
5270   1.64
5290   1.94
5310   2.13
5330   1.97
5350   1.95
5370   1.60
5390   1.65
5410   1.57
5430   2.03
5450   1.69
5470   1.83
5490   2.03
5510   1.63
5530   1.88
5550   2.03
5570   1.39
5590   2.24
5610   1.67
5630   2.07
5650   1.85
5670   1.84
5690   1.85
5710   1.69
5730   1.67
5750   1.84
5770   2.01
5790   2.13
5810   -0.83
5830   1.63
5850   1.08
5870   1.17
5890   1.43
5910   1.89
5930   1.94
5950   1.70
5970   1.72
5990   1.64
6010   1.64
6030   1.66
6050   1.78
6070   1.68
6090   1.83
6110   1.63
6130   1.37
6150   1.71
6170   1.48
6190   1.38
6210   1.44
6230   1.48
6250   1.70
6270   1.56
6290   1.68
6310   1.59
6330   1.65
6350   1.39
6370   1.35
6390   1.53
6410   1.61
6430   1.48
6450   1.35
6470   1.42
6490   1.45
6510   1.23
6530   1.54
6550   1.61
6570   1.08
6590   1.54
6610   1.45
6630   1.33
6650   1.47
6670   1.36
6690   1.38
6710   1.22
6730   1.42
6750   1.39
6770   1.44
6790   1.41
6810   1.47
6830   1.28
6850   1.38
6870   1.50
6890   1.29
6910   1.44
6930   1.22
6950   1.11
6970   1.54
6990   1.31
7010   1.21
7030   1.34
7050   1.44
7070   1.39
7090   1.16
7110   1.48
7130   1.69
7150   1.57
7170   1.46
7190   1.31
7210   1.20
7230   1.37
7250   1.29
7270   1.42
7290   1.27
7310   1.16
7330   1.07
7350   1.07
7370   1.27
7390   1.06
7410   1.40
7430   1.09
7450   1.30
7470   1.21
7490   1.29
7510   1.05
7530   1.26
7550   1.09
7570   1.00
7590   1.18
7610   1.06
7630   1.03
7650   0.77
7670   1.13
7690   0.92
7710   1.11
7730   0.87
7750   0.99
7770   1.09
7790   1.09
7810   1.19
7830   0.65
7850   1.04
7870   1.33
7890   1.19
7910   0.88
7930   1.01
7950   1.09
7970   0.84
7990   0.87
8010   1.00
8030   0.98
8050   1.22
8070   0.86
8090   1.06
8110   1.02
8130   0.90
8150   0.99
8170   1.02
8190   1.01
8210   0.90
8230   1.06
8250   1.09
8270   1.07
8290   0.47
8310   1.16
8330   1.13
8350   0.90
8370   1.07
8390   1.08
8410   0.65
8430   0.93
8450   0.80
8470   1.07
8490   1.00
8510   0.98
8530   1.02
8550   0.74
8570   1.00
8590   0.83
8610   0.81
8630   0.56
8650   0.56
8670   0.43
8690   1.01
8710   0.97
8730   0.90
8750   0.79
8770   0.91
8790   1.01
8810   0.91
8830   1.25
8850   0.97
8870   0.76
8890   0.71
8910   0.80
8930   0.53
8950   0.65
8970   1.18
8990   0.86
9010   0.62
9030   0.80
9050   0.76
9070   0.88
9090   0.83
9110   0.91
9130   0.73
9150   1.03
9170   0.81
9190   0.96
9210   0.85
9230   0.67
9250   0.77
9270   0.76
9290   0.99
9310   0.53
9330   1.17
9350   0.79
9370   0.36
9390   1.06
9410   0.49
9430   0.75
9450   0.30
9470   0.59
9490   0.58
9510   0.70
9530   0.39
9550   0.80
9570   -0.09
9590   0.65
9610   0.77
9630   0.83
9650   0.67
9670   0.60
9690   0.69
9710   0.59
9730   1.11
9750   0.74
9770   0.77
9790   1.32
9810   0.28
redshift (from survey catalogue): 0.00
